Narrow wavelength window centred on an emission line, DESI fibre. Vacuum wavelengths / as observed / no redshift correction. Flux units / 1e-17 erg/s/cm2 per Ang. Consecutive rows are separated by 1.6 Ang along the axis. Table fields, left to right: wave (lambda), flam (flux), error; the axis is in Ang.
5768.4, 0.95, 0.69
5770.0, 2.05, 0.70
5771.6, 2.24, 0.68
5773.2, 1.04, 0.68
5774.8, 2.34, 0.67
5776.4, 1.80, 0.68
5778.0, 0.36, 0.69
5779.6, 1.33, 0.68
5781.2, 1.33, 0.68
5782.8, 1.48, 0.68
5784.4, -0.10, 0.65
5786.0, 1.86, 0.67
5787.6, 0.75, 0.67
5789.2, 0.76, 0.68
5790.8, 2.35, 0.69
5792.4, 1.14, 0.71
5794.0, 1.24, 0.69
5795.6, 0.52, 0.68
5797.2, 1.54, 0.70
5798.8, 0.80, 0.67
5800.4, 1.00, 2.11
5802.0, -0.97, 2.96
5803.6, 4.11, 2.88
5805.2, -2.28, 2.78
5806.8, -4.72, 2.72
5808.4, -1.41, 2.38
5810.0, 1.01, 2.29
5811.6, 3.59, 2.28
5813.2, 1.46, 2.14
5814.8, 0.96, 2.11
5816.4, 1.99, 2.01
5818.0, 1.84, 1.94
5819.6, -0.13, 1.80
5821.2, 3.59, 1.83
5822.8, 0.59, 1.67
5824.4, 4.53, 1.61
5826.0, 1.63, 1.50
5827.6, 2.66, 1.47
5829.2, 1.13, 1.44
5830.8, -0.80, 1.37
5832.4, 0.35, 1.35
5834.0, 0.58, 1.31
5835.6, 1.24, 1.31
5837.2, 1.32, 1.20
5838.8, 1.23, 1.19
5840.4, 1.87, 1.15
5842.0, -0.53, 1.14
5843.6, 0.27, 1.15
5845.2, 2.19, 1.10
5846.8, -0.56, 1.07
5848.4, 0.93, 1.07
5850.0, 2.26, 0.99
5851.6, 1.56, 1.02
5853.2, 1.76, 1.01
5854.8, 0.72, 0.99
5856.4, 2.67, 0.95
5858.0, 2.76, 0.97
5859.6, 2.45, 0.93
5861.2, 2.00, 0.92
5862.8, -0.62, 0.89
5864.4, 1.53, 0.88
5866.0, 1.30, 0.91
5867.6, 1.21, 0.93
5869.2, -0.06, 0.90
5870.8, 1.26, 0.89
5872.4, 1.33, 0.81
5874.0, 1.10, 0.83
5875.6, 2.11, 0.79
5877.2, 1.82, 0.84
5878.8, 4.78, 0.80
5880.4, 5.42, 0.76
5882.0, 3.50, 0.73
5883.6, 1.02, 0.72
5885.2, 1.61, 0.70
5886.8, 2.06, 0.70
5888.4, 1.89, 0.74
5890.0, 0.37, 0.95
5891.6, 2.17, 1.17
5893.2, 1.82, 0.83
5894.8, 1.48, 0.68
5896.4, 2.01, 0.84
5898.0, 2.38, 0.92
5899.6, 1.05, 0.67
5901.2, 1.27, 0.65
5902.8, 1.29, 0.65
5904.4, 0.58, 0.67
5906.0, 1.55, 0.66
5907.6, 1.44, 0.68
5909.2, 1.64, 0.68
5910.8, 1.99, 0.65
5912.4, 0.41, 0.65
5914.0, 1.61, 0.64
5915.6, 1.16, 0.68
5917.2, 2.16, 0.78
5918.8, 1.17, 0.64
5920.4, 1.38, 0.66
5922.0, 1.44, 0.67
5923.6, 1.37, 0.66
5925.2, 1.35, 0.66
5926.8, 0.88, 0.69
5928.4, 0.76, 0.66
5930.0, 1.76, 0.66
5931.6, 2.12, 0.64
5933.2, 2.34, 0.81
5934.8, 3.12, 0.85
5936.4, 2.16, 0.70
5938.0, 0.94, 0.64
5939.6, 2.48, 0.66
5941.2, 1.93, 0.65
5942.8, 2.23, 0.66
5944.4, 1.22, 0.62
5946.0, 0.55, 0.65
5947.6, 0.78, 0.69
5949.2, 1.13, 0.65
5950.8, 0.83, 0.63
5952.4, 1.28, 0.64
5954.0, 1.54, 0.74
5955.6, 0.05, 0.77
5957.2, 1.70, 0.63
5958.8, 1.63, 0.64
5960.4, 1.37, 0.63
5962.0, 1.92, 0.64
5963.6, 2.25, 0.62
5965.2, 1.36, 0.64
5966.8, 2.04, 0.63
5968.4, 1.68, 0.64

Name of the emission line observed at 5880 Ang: [O III]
